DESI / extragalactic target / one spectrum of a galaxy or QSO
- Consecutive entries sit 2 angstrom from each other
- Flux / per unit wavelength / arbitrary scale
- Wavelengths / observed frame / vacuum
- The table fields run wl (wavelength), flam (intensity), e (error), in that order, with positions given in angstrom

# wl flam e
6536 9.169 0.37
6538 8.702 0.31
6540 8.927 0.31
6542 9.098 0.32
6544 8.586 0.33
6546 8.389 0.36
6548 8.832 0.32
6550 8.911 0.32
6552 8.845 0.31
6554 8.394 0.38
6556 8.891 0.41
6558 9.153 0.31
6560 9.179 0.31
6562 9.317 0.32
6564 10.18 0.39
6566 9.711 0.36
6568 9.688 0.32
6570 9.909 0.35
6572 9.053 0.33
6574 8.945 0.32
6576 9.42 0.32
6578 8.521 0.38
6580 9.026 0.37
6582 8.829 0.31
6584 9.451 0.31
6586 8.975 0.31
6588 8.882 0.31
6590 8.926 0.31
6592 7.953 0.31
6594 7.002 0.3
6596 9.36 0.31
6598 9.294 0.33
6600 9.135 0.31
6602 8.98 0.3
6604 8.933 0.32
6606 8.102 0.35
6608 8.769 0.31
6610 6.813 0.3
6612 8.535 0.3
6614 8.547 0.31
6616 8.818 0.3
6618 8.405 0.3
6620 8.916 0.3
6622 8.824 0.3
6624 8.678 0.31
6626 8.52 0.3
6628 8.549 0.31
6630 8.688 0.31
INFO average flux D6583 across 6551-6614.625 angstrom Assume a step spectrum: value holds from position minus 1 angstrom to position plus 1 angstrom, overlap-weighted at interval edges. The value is 8.9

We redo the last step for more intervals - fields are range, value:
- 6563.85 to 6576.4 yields 9.52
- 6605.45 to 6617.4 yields 8.27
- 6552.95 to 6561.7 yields 8.94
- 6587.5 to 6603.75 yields 8.7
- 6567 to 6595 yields 8.9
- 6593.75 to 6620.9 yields 8.58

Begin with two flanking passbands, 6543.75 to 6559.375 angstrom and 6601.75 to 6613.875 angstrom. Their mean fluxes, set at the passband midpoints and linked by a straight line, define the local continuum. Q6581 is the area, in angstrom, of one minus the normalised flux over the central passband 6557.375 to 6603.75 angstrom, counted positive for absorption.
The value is -2.9 angstrom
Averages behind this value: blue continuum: 8.77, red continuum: 8.33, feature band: 9.08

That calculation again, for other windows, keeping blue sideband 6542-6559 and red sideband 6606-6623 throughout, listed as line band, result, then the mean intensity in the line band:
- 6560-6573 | -1.38 angstrom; 9.61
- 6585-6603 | -0.38 angstrom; 8.72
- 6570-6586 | -0.85 angstrom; 9.09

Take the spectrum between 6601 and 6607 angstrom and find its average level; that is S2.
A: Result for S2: 8.67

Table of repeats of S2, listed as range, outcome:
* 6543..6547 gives 8.49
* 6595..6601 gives 9.26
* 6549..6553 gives 8.88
